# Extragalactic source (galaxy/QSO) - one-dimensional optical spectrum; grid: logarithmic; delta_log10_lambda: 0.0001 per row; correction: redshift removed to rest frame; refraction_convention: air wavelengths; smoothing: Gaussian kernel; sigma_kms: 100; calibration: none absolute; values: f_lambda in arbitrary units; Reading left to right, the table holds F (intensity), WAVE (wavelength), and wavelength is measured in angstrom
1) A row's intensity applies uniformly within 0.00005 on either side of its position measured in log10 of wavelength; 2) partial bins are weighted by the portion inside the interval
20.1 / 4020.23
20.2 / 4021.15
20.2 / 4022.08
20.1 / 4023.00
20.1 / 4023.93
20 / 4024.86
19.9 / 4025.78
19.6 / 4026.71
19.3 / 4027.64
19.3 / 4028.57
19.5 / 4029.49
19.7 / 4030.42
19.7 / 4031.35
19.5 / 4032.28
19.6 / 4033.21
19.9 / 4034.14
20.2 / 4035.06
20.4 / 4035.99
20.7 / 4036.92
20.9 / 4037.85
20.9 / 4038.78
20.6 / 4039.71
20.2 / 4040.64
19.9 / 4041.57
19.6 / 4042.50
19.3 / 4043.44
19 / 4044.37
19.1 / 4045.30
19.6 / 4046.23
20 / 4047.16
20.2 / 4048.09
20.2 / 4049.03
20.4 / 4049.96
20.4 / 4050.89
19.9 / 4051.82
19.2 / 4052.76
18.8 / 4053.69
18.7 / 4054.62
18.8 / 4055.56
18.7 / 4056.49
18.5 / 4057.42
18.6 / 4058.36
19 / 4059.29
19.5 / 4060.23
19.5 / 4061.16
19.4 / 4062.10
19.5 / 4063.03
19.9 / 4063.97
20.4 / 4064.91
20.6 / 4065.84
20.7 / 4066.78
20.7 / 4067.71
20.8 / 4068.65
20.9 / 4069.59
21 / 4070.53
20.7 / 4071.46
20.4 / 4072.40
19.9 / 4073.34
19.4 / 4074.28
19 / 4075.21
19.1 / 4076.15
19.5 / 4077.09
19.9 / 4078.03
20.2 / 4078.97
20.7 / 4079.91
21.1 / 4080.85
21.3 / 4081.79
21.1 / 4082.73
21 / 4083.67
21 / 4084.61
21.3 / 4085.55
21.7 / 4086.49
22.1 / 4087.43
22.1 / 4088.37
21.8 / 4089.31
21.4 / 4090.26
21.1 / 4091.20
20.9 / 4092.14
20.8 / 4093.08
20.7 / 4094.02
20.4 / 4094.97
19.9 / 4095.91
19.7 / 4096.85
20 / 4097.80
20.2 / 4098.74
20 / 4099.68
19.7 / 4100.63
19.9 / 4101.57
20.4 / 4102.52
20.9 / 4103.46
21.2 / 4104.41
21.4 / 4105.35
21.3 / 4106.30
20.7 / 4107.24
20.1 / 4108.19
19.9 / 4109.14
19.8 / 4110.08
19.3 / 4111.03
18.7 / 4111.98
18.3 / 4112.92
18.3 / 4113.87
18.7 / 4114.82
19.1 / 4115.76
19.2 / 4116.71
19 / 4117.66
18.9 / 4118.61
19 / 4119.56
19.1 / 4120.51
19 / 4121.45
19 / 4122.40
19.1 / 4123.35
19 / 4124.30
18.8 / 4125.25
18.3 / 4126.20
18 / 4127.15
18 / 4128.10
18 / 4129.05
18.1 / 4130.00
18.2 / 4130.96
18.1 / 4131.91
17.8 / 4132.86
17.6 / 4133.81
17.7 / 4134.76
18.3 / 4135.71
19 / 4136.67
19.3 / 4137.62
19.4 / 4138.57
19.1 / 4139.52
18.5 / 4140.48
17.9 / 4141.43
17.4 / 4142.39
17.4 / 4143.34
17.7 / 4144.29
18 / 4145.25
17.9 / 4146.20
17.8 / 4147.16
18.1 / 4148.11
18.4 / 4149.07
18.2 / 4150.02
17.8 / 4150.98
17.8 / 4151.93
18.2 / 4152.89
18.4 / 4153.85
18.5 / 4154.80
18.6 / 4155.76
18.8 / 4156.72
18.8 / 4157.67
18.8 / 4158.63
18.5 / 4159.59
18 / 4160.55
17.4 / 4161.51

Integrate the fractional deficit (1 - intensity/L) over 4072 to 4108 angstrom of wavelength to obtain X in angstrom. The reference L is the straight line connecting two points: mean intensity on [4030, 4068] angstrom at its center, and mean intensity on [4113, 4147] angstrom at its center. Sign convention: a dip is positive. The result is -2.9 angstrom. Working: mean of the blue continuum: 19.8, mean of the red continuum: 18.4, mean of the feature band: 20.6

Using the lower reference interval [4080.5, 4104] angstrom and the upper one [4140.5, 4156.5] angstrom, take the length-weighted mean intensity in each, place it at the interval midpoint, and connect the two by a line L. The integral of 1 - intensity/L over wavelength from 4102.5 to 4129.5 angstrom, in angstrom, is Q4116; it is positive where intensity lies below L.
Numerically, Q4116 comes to 0.5 angstrom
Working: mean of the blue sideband 20.8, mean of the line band 19.3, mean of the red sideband 18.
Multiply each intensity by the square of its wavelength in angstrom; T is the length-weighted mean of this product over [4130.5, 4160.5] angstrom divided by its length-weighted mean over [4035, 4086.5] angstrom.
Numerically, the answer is 0.95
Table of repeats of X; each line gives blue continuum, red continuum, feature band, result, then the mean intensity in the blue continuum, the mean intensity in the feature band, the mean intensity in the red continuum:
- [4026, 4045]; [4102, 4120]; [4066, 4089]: -1.0 angstrom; 19.9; 20.7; 19.7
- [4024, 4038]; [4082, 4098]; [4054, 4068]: 0.7 angstrom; 19.9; 19.5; 21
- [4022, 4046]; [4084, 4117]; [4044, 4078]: 0.6 angstrom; 19.9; 19.7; 20.4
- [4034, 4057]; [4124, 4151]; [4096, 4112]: -1.2 angstrom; 19.8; 20.2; 18.2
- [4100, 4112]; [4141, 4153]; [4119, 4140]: 0.4 angstrom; 20.3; 18.5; 17.9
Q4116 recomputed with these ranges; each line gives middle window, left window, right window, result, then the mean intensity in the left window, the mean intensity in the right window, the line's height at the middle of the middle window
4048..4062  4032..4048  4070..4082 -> 0.5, 20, 20.1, 20.1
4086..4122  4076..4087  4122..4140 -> -0.8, 20.7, 18.5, 19.7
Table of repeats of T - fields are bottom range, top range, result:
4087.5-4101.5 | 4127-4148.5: 0.90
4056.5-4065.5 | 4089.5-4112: 1.07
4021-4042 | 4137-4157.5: 0.97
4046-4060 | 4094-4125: 1.04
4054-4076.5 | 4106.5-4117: 1.00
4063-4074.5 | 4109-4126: 0.95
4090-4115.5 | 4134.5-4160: 0.93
